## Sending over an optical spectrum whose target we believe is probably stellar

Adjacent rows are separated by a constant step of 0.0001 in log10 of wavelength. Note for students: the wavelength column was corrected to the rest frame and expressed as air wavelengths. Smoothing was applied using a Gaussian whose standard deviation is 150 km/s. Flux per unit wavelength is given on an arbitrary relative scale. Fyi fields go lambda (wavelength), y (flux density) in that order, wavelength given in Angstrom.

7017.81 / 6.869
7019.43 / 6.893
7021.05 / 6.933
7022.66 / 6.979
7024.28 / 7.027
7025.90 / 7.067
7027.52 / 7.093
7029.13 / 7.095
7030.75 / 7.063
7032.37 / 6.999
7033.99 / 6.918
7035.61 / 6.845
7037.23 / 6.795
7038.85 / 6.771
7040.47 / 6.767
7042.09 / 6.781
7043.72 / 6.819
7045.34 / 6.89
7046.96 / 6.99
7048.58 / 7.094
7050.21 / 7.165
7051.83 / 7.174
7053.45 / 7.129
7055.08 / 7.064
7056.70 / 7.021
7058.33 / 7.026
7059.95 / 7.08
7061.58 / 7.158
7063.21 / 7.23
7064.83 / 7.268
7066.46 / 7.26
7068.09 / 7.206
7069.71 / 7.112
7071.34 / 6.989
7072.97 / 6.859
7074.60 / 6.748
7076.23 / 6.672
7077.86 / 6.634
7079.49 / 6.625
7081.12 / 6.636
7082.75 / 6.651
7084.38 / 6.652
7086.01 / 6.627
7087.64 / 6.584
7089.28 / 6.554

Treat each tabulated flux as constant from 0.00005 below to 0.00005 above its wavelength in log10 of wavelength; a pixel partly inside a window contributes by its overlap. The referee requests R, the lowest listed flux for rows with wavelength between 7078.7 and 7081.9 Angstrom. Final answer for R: 6.625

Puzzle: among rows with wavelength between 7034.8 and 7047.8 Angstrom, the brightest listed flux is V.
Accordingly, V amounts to 6.99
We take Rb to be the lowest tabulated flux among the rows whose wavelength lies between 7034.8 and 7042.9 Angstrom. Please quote 6.767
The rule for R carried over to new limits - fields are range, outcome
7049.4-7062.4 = 7.021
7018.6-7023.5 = 6.893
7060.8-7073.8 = 6.859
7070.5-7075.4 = 6.748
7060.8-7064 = 7.158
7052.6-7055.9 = 7.064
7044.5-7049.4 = 6.89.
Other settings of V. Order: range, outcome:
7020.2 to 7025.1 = 7.027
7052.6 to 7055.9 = 7.129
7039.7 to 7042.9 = 6.781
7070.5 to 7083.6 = 6.989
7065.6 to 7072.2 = 7.26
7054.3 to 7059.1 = 7.064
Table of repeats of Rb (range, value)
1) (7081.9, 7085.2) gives 6.651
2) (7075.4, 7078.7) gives 6.634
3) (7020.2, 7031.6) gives 6.933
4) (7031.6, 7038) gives 6.795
